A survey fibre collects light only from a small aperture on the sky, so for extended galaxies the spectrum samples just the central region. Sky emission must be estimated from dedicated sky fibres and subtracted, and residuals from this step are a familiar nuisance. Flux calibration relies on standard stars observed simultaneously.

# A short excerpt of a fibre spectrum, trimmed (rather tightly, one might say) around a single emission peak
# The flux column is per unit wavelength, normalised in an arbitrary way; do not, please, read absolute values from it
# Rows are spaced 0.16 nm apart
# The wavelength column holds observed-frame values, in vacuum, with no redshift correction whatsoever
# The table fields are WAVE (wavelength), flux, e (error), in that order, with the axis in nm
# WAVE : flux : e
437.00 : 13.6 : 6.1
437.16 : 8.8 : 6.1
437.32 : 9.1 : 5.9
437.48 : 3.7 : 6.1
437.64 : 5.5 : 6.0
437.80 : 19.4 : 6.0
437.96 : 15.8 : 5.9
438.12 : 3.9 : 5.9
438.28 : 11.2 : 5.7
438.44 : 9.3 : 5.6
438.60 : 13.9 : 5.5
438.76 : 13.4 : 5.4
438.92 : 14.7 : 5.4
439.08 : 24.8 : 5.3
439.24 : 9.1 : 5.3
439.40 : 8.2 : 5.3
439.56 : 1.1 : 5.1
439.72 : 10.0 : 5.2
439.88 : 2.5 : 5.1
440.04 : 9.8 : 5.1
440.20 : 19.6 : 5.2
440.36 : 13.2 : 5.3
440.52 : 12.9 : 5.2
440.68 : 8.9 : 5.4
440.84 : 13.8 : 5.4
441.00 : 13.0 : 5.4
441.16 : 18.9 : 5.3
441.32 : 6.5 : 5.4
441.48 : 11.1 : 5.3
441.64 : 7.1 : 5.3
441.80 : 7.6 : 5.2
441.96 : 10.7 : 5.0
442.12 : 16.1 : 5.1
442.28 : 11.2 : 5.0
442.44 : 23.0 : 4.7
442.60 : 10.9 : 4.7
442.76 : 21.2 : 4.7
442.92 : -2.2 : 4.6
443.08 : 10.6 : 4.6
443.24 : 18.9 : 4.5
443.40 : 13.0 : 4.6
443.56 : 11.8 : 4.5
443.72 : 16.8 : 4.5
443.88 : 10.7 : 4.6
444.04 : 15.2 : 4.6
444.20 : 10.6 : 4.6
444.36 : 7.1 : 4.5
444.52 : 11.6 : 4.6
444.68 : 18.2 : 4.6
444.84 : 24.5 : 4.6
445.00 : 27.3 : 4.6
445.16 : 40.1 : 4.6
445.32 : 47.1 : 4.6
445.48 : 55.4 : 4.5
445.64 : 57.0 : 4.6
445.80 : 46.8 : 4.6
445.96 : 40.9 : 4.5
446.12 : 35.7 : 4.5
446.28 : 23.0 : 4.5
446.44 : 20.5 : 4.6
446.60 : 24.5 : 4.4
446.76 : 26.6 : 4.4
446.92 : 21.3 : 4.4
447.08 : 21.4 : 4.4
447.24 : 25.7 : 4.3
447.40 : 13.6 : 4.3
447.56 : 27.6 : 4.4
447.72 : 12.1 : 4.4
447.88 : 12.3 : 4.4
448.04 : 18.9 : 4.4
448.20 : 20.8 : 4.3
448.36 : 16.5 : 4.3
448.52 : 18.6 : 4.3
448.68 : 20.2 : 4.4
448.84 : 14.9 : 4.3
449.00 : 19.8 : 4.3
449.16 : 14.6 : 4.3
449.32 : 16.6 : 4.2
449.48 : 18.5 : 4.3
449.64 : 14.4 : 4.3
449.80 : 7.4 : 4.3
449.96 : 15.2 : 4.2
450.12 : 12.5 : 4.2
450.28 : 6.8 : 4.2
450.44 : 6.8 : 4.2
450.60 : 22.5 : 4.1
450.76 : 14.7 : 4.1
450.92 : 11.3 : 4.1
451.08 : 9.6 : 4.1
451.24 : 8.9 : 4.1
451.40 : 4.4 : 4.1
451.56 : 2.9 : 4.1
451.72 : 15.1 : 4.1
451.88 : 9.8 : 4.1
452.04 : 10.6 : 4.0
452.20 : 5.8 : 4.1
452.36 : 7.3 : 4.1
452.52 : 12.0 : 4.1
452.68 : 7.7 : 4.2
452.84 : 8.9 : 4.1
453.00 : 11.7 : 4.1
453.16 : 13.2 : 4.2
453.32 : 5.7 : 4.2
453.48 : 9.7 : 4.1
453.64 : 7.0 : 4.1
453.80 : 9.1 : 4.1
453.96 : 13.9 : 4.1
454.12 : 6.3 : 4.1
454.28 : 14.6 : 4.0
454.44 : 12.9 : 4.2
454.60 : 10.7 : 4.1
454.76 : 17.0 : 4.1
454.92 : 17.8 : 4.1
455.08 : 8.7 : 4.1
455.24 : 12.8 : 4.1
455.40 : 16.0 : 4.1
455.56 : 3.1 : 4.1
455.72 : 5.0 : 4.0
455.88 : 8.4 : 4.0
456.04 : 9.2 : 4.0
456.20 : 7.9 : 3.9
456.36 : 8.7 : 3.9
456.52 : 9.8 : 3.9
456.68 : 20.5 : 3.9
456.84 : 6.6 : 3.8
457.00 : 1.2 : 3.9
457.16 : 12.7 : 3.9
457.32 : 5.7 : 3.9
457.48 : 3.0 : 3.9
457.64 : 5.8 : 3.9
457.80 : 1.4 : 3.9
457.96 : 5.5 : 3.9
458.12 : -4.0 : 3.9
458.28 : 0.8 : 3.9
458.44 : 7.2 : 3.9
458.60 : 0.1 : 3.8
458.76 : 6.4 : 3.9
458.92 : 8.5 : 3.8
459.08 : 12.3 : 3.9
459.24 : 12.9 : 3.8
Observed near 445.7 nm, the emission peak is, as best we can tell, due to Lyman alpha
